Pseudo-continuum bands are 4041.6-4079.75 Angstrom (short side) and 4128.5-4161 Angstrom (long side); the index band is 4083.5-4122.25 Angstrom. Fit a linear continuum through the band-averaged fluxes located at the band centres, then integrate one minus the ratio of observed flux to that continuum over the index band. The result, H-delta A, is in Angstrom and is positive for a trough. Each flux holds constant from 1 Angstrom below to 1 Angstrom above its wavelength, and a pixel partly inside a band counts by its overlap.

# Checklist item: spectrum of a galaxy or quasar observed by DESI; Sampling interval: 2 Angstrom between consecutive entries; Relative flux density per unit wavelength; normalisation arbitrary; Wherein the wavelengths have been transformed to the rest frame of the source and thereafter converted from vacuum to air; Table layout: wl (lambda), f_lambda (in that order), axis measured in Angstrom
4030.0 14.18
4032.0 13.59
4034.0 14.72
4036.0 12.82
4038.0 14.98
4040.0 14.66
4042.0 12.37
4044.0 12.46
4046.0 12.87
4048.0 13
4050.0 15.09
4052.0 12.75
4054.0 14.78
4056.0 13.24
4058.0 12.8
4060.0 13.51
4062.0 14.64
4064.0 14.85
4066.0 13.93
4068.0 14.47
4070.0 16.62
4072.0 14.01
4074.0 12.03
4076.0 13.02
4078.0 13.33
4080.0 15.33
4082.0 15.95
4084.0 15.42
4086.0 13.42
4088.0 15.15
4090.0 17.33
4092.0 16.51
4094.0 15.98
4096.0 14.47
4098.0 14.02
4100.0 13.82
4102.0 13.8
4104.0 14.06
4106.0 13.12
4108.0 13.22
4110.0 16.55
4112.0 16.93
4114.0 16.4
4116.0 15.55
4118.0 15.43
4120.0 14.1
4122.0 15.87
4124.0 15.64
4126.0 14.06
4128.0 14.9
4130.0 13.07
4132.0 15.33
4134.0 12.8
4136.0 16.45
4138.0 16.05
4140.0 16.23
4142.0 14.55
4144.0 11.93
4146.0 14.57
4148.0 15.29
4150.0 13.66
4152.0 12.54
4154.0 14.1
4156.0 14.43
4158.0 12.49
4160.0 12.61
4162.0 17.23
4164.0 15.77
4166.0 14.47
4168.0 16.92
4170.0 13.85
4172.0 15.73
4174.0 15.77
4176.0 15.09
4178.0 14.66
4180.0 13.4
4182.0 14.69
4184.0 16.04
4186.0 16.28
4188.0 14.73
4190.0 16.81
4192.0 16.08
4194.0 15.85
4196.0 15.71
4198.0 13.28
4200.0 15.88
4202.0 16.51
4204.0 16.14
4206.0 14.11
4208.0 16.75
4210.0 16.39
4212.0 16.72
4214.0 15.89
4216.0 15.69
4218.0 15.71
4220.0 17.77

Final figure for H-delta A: -3.1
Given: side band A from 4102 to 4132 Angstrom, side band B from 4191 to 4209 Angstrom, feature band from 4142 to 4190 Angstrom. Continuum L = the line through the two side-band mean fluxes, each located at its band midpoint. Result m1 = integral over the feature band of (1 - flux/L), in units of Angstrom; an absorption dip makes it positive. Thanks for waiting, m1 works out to 2.03 Angstrom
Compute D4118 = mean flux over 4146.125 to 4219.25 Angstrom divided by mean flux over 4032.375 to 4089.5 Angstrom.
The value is 1.08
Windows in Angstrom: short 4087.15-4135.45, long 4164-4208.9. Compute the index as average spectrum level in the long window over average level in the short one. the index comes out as 1.03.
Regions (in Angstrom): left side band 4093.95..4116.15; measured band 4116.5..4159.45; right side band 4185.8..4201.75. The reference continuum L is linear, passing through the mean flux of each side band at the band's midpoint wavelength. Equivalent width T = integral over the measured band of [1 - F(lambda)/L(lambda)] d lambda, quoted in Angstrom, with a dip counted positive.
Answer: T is 1.74 Angstrom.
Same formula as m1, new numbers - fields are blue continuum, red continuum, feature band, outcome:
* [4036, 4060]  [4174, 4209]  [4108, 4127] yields -1.4 Angstrom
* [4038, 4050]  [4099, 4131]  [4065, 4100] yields -1.4 Angstrom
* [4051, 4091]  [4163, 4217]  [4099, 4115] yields 0.0 Angstrom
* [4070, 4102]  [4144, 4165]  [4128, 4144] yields -0.5 Angstrom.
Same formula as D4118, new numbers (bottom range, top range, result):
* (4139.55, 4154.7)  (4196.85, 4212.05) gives 1.12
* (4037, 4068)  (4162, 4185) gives 1.11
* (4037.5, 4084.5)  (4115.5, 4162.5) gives 1.04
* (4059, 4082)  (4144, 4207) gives 1.05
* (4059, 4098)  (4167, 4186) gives 1.03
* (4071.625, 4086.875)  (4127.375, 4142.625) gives 1.06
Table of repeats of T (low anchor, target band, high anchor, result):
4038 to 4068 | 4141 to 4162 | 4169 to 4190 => 1.4 Angstrom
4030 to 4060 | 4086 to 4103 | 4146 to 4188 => -1.2 Angstrom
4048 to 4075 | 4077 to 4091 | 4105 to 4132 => -0.7 Angstrom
